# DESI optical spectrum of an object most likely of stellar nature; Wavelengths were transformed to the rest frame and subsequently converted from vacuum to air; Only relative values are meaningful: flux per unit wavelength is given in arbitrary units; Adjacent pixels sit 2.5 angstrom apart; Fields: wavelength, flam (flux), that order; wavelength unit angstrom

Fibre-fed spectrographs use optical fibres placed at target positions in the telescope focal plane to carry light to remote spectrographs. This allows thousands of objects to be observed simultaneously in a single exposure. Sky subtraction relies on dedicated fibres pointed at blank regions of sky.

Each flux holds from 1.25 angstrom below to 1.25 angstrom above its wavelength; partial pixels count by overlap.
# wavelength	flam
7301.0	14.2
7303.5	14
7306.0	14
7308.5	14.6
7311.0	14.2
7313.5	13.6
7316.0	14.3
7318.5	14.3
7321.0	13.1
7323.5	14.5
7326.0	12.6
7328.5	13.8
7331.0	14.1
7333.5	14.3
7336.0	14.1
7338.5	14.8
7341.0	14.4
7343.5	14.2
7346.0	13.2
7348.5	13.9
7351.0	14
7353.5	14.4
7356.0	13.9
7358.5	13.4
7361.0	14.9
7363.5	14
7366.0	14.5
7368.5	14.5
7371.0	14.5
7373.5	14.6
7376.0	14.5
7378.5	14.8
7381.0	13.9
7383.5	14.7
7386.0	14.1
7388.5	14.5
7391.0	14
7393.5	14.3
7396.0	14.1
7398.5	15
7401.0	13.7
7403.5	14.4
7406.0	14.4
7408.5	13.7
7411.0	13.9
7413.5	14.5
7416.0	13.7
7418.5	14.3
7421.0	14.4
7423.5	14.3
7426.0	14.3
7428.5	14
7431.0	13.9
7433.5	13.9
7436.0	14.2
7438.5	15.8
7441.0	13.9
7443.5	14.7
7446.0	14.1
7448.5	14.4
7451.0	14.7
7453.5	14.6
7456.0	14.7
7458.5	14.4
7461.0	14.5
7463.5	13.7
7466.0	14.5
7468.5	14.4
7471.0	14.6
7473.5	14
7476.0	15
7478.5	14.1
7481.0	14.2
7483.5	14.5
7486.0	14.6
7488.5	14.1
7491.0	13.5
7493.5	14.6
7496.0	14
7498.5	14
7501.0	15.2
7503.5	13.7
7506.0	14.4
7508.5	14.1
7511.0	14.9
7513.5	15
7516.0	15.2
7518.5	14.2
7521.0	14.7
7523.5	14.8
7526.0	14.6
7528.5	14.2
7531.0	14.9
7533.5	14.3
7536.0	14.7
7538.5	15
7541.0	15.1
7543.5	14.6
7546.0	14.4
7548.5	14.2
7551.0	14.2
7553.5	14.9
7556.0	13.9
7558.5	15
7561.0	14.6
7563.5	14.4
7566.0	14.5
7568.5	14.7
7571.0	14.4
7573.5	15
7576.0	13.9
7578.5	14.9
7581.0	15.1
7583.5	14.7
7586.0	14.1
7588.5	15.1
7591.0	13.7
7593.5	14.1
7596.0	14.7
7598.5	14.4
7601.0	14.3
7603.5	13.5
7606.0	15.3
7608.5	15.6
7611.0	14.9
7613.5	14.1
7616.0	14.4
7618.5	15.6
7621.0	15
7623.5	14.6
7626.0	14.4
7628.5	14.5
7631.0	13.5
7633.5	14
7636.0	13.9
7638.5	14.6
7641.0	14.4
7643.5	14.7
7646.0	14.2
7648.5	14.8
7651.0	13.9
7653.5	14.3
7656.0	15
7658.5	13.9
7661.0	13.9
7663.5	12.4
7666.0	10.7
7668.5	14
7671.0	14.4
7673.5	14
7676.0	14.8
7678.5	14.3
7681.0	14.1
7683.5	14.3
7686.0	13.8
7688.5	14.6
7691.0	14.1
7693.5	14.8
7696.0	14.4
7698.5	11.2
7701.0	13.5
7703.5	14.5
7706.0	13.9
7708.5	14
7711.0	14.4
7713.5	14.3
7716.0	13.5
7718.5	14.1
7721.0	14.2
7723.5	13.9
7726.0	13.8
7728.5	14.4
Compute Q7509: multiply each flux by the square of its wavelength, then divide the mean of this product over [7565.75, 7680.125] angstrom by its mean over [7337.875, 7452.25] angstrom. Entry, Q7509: 1.1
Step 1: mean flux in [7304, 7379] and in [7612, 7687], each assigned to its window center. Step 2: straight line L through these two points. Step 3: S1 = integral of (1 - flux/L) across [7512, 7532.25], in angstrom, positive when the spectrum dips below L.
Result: -0.8 angstrom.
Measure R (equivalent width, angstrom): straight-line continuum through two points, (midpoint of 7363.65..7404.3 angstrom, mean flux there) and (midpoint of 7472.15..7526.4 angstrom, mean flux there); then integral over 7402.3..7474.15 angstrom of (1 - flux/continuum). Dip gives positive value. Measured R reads 0.4 angstrom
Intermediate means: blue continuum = 14.4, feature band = 14.3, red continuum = 14.4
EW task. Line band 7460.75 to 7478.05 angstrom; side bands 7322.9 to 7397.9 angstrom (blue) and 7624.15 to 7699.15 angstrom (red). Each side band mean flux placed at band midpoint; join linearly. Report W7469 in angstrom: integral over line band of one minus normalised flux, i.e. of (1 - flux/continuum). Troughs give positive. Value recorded -0.3 angstrom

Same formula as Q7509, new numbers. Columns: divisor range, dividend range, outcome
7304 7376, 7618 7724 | 1.09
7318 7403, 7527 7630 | 1.09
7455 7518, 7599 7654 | 1.04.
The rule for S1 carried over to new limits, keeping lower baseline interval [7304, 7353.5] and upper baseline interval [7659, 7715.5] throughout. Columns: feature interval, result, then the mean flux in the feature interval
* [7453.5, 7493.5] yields -1.1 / 14.3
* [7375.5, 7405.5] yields -0.8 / 14.3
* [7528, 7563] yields -1.7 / 14.6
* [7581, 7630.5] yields -2.5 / 14.6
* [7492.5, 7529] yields -1.6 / 14.5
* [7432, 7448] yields -0.5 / 14.4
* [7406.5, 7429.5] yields -0.3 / 14.1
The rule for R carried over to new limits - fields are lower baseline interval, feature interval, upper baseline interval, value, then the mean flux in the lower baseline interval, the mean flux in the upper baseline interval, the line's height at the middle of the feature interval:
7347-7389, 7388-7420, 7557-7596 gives 0.3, 14.3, 14.5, 14.3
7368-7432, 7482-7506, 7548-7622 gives 0.3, 14.3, 14.6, 14.4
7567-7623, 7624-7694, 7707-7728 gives 1.1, 14.6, 14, 14.3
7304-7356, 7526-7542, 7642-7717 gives -0.8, 14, 14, 14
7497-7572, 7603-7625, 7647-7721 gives -0.9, 14.6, 13.9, 14.2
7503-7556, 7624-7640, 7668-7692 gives 0.2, 14.6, 14.2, 14.4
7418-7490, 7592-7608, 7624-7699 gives -0.3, 14.4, 14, 14.1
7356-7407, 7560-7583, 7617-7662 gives -0.4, 14.3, 14.4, 14.4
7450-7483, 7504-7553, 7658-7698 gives -1.2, 14.4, 13.9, 14.3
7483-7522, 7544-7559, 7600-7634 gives 0.1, 14.4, 14.6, 14.5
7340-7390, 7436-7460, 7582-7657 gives -0.4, 14.2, 14.5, 14.3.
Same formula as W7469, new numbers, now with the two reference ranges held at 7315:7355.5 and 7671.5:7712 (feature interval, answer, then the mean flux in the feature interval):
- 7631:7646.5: -0.22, 14.2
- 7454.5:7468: -0.34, 14.4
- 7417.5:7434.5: -0.18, 14.2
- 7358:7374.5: -0.45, 14.4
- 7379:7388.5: -0.21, 14.3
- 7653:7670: 0.74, 13.4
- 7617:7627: -0.61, 14.9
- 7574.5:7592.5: -0.60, 14.5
